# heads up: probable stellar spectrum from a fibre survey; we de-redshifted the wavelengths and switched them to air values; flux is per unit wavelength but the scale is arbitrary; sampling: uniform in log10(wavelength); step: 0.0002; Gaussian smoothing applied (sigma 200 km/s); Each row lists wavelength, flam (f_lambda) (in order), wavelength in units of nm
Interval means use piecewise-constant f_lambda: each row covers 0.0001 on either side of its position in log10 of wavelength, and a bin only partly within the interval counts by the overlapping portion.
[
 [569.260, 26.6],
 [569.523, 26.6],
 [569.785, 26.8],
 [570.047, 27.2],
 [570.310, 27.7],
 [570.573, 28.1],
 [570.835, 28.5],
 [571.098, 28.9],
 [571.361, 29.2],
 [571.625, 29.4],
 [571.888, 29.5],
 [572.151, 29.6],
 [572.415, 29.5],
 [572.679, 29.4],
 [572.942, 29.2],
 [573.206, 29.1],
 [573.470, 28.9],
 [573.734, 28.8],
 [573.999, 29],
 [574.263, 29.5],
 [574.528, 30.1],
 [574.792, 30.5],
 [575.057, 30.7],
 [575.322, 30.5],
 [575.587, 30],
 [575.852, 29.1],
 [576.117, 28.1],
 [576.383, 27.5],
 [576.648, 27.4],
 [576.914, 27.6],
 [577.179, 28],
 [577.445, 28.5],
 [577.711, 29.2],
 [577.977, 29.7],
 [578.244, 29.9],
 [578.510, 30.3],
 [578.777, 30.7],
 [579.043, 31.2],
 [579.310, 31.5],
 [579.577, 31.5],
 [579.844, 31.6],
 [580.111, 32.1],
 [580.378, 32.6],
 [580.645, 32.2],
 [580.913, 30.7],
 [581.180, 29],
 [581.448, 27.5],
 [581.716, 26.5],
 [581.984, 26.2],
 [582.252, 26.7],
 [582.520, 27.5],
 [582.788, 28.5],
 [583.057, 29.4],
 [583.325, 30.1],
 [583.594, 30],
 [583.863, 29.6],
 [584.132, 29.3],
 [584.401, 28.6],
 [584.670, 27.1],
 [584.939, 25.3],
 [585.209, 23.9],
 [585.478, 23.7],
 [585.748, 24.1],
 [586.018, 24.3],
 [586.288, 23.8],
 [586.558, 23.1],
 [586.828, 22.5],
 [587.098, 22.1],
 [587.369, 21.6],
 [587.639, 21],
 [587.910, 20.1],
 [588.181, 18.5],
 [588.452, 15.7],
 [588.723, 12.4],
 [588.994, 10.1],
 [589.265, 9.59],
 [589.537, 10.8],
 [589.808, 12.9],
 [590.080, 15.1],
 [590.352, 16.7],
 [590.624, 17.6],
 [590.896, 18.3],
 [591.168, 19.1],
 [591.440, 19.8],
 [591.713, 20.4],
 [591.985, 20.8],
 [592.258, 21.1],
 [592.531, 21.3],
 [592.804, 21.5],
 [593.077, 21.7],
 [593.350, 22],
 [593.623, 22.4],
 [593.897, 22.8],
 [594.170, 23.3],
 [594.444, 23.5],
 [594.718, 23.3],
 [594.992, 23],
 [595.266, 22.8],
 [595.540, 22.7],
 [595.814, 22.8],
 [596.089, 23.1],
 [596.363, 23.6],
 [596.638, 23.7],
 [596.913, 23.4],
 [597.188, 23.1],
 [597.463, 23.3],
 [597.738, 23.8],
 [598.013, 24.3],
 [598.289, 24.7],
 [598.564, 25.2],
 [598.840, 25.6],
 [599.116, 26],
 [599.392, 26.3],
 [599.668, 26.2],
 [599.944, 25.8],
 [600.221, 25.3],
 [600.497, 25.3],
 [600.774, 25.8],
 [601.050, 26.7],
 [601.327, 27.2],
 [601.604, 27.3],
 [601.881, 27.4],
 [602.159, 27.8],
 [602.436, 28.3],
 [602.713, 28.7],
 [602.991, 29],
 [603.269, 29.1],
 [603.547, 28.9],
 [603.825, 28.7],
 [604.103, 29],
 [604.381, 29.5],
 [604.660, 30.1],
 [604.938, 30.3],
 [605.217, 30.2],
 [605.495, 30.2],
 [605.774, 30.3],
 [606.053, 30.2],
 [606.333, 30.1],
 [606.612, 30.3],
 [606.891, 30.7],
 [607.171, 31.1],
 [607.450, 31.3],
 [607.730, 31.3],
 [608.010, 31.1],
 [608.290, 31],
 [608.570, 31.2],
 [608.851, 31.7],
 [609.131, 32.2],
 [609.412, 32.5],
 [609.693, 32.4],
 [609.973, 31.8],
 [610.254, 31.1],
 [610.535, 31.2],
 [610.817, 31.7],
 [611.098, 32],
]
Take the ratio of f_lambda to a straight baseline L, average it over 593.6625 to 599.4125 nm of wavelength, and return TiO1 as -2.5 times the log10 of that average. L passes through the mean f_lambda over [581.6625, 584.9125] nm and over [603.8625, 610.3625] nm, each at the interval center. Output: 0.24 mag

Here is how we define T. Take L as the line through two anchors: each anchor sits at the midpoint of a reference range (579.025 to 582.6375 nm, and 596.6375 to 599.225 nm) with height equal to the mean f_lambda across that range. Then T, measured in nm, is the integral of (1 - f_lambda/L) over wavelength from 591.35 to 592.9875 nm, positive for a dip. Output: 0.330 nm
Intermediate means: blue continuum 29.7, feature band 20.9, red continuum 24.3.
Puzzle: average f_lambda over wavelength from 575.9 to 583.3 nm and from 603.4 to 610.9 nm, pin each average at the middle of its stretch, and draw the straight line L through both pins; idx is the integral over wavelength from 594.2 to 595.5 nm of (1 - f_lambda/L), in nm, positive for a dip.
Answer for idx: 0.301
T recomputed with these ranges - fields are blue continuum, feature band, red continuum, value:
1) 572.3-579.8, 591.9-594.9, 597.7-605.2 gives 0.62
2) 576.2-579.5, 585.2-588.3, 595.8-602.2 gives 0.59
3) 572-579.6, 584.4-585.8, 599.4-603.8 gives 0.17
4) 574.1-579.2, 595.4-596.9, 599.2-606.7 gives 0.28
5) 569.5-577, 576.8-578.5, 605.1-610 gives 0.01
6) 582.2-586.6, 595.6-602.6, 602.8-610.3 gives 0.97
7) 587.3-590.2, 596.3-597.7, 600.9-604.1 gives -0.03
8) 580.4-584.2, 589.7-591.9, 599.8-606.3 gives 0.85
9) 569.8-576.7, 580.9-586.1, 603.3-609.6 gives 0.38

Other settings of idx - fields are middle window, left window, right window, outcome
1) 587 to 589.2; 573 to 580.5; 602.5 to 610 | 0.93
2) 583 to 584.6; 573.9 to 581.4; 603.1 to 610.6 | 0.04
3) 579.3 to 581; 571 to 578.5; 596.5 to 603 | -0.20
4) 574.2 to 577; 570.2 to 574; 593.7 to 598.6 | -0.10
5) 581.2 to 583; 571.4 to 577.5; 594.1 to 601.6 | 0.02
